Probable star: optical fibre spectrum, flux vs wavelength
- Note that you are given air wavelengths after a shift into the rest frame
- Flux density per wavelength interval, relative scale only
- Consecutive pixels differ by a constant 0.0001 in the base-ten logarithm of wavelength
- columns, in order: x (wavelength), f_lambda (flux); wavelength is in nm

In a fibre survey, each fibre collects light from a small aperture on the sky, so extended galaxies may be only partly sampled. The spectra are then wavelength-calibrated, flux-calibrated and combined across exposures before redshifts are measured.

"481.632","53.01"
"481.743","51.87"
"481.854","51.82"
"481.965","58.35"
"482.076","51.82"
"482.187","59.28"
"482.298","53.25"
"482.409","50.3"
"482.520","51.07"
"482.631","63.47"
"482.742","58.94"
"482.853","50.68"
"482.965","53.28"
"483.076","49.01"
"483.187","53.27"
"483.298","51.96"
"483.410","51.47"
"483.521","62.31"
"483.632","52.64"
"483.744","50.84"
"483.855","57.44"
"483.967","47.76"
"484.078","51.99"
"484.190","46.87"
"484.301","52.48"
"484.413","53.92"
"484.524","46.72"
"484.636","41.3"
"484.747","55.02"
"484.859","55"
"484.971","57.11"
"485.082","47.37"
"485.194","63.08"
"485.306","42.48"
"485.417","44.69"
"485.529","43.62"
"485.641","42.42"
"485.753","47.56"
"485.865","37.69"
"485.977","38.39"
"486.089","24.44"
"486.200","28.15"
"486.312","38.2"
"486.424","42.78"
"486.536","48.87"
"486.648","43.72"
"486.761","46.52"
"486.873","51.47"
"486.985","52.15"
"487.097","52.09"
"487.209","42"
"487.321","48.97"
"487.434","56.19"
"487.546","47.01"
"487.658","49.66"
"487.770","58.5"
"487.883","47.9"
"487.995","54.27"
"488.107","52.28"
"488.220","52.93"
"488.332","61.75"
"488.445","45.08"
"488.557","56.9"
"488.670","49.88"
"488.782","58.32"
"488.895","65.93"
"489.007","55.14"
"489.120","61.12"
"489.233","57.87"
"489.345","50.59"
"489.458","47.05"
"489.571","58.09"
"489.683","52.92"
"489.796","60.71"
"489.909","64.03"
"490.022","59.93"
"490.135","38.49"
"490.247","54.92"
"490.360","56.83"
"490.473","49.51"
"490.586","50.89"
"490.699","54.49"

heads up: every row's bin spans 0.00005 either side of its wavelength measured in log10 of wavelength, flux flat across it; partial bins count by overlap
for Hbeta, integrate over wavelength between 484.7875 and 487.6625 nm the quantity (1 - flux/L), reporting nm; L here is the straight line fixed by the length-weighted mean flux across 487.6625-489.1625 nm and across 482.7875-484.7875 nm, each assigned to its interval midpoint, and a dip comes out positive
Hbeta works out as 0.41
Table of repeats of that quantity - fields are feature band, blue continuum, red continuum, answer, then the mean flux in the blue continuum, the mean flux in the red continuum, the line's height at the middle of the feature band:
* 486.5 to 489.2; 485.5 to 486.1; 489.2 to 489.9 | -0.24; 39.9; 55.1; 48.2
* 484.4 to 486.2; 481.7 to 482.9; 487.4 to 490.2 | 0.30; 54.7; 54.5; 54.6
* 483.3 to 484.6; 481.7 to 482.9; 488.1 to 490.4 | 0.07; 54.7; 55.3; 54.9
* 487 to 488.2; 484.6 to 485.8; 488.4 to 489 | 0.06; 49.2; 55.5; 53.5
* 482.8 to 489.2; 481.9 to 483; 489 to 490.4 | 0.61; 55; 55.2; 55.1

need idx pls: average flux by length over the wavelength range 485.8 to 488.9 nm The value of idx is 48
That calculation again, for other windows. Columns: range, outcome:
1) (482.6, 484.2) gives 53.5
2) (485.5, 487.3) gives 42.6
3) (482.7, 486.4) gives 48.3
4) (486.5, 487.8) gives 49.6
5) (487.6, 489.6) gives 54.6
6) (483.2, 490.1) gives 50.6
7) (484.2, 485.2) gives 51.7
